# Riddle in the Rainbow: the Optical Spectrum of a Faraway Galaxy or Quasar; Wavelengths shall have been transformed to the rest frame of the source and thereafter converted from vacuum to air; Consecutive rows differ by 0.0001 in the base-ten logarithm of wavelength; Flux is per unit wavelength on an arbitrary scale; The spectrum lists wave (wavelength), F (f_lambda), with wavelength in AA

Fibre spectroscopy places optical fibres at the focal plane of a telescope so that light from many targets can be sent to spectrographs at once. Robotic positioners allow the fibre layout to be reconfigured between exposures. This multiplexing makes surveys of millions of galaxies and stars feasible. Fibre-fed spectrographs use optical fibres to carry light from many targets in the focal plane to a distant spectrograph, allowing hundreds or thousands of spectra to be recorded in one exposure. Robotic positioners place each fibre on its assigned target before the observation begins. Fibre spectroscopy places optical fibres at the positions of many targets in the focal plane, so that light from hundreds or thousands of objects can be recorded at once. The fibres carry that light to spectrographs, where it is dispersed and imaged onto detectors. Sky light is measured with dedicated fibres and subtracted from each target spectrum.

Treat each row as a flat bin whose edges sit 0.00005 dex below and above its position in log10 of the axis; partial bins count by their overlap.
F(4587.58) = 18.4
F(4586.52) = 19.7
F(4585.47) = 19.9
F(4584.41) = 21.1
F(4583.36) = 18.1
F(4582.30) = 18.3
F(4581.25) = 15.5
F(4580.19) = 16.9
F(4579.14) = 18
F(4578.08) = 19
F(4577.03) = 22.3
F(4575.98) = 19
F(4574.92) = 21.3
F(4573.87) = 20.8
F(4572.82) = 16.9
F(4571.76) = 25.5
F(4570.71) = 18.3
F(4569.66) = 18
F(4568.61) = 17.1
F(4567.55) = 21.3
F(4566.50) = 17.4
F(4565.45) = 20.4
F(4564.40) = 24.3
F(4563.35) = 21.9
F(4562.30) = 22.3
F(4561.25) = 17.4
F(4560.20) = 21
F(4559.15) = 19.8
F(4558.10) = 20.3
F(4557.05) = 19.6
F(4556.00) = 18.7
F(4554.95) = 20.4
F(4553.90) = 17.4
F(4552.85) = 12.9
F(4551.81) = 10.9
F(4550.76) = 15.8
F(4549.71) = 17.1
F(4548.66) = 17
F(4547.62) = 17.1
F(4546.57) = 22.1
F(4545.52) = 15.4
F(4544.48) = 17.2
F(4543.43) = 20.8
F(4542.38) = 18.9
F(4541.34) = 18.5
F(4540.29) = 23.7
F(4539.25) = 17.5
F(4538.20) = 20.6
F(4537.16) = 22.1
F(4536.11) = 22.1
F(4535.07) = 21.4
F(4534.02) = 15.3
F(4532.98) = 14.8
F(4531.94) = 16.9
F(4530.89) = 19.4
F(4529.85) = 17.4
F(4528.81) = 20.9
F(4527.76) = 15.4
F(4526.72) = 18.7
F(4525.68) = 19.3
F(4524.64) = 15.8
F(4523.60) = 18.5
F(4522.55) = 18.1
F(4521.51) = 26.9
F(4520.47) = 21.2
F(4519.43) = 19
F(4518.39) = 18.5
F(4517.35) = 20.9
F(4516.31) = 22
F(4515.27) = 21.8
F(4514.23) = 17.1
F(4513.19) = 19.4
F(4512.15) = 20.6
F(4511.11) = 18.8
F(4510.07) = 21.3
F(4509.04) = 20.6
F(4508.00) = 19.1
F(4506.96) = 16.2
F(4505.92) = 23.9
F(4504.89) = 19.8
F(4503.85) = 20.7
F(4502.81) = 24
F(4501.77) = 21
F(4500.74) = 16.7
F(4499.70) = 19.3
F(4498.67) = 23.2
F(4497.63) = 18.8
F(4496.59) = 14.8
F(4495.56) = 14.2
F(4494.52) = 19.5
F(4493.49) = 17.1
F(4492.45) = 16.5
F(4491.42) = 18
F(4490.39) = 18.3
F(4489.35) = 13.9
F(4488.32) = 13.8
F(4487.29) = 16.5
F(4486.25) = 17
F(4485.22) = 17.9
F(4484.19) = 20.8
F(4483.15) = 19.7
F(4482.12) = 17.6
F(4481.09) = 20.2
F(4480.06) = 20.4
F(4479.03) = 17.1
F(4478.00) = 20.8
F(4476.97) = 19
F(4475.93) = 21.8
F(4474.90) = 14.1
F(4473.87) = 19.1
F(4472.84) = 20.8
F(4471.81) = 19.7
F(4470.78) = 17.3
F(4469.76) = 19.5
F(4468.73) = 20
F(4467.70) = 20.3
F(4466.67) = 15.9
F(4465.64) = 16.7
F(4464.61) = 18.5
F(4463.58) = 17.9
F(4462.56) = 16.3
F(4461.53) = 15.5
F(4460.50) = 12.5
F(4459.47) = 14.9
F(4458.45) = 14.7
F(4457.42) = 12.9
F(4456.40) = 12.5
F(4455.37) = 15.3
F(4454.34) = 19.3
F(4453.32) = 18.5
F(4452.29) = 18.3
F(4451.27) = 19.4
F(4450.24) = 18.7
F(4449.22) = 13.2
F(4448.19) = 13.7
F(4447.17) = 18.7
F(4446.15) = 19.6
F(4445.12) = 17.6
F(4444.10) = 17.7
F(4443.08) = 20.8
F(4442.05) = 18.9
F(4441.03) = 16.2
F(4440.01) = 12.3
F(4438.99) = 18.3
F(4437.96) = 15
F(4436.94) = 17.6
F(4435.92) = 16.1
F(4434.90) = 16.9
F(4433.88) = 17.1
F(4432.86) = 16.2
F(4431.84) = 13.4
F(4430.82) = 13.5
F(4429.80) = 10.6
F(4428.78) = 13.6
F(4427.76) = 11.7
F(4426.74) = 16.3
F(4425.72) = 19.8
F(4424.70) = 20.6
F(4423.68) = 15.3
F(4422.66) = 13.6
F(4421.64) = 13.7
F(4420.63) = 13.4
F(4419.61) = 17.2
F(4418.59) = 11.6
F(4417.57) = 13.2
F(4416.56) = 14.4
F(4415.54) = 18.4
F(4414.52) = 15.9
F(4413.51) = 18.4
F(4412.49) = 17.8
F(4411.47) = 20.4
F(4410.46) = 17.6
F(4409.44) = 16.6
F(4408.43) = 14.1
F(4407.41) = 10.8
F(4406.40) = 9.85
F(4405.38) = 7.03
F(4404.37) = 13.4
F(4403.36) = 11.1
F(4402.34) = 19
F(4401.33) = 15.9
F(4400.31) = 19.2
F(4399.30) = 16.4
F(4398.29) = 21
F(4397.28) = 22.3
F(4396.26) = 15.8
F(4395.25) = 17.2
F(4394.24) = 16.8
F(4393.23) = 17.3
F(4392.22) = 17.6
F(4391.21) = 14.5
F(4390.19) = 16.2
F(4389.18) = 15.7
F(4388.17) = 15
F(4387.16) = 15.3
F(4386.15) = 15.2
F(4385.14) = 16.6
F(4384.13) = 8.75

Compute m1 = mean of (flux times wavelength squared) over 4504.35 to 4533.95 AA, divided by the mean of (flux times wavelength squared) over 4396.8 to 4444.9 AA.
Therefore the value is 1.28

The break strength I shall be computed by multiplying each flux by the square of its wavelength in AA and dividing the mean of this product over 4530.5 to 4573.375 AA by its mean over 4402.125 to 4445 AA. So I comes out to 1.3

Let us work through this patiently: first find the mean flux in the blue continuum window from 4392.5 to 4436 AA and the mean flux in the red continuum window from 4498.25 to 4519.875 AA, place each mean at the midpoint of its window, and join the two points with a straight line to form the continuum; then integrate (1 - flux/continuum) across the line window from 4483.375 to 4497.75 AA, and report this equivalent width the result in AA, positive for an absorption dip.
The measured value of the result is 1.7 AA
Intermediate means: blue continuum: 15.6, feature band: 16.9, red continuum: 20.2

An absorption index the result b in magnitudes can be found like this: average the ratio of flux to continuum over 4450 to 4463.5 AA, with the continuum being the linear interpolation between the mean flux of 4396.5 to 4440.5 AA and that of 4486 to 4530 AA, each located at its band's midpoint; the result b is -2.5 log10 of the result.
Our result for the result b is 0.06 mag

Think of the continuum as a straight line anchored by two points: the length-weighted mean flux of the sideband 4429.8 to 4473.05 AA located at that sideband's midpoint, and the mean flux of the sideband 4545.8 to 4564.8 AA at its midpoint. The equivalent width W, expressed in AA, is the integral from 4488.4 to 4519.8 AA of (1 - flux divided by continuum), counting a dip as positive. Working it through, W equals -2.5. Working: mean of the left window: 16.8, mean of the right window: 18.6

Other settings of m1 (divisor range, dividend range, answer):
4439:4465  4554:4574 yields 1.27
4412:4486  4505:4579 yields 1.19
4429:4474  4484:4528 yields 1.16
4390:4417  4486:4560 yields 1.23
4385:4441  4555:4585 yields 1.35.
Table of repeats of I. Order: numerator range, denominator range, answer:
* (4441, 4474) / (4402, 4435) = 1.18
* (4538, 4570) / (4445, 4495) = 1.11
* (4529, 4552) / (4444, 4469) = 1.15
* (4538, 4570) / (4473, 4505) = 1.05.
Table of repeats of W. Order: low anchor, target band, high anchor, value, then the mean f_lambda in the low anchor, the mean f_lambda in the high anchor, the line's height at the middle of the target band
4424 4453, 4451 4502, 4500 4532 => 1.18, 16.5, 19.7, 18.1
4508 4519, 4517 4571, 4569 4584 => 1.91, 20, 19.1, 19.6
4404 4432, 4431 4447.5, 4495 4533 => -1.21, 14.7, 19.4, 15.8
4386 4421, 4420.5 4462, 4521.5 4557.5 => 1.25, 15.8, 18.3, 16.5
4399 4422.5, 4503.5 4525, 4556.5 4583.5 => -2.40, 15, 19.7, 18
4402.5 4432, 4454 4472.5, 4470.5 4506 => 0.62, 14.7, 18.6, 17.2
